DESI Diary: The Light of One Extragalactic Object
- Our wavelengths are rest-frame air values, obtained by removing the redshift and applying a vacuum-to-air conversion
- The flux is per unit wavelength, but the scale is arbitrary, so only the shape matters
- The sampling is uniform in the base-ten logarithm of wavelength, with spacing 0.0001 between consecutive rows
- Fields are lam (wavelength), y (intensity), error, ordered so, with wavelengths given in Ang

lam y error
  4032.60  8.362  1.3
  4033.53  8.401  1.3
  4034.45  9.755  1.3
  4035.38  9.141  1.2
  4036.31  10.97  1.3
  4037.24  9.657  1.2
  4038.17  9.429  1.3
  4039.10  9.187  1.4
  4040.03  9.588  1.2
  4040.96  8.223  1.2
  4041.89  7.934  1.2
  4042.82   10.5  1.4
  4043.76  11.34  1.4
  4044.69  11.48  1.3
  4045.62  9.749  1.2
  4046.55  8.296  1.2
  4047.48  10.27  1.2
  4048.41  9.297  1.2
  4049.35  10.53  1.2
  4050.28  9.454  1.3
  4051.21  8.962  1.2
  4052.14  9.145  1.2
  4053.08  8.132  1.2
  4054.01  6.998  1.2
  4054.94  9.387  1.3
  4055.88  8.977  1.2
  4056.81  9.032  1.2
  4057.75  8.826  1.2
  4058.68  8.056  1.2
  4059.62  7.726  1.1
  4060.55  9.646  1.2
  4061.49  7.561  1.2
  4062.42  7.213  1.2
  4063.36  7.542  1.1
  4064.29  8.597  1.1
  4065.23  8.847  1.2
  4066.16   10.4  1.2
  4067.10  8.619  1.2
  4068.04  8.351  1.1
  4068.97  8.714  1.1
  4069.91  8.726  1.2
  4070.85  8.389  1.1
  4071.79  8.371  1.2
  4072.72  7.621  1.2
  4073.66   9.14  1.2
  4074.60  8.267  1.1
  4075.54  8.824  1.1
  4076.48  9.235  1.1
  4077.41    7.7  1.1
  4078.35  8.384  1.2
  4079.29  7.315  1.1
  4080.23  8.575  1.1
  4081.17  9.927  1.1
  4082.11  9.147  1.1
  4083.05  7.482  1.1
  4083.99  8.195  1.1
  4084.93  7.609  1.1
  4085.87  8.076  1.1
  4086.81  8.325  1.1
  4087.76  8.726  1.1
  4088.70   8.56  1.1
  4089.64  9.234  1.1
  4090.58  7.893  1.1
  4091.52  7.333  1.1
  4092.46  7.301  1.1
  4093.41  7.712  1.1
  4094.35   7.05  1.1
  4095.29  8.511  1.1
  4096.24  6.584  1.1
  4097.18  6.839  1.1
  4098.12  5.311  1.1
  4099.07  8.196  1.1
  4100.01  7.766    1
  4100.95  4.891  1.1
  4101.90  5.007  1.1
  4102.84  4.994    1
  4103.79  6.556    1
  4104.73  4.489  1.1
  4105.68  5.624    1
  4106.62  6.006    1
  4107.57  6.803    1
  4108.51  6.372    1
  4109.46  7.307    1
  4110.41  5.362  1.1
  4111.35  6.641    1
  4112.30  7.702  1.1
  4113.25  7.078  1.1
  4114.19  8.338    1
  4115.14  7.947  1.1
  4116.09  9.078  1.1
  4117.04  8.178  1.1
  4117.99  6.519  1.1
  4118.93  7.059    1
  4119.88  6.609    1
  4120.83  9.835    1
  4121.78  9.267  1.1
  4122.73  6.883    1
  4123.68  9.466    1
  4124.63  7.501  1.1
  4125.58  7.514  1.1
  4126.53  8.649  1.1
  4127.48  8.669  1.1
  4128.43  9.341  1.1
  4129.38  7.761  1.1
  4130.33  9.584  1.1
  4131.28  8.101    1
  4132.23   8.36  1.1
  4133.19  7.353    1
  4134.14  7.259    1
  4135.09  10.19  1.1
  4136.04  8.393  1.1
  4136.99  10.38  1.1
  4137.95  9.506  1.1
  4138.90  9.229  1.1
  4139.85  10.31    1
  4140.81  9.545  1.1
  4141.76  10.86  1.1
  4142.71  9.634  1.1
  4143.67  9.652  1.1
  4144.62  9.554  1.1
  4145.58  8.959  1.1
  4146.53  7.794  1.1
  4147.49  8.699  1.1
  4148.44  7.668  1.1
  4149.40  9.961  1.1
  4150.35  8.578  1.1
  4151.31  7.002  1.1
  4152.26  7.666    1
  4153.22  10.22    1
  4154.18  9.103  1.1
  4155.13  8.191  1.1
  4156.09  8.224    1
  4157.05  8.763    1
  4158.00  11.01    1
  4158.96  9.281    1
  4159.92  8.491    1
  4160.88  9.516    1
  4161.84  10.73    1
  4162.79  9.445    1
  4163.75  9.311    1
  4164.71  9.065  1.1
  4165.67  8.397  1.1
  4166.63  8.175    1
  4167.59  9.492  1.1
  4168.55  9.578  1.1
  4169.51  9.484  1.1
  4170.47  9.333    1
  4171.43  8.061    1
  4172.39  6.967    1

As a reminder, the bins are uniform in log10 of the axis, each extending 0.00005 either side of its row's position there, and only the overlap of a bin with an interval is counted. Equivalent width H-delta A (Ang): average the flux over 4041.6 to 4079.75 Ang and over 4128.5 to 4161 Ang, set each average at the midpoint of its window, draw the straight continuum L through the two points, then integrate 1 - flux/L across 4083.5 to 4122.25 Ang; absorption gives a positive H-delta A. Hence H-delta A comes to 7.20 Ang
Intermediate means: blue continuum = 8.82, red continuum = 8.96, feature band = 7.24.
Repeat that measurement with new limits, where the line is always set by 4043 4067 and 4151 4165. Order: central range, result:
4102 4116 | 3.9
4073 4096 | 2.0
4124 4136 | 0.9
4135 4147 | -0.6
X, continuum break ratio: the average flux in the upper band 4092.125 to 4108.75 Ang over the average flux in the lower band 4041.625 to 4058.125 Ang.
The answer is 0.7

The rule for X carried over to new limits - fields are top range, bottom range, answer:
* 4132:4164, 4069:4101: 1.13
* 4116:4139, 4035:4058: 0.90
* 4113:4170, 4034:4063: 0.96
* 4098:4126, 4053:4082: 0.83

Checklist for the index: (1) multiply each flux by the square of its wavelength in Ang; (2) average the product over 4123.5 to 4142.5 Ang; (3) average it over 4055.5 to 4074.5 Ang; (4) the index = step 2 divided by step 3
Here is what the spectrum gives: 1.08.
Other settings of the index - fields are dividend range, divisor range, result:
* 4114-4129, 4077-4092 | 1.00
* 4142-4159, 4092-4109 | 1.42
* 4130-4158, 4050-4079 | 1.09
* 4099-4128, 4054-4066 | 0.87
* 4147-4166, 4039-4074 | 1.06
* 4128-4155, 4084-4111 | 1.31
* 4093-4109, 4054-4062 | 0.76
